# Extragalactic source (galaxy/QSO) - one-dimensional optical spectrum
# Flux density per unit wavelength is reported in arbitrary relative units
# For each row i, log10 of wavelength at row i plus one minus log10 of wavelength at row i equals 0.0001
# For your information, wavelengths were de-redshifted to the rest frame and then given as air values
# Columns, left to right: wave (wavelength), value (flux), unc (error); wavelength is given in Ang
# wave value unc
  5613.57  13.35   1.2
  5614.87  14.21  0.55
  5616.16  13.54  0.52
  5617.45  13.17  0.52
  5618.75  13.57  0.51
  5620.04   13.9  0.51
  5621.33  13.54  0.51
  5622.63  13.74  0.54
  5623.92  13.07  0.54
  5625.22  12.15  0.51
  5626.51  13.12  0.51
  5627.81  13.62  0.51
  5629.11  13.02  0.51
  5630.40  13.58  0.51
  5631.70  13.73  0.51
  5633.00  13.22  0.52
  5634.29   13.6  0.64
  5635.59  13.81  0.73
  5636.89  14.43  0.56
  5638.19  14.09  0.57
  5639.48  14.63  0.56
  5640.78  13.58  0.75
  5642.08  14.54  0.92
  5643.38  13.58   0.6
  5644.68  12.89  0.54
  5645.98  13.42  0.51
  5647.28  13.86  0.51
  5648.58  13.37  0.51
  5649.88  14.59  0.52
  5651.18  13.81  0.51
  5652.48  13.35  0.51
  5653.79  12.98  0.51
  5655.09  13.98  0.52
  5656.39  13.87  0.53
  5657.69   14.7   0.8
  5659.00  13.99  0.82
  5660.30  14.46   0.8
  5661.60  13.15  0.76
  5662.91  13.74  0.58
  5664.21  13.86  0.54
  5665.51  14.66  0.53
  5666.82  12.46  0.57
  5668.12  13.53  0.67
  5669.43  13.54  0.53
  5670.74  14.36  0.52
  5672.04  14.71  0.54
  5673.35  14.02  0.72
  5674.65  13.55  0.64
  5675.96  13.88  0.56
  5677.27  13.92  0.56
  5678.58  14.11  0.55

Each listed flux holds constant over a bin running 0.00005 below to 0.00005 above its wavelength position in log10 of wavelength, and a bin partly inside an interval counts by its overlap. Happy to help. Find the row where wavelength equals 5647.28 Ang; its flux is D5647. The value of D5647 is 13.86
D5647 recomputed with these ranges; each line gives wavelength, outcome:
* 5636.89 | 14.43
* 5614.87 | 14.21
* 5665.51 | 14.66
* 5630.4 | 13.58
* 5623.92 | 13.07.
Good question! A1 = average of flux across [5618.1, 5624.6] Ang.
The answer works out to 13.6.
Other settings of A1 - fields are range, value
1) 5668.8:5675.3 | 14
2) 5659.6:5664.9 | 13.8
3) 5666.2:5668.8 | 13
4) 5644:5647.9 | 13.4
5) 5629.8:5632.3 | 13.6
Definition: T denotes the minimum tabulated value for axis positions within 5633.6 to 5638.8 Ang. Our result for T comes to 13.6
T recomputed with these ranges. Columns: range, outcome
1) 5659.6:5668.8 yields 12.46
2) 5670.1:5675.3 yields 13.55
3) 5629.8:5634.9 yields 13.22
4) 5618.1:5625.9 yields 12.15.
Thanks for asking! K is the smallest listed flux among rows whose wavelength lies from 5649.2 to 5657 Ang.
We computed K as 12.98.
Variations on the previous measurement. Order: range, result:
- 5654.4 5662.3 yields 13.15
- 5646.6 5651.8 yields 13.37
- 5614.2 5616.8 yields 13.54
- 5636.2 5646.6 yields 12.89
